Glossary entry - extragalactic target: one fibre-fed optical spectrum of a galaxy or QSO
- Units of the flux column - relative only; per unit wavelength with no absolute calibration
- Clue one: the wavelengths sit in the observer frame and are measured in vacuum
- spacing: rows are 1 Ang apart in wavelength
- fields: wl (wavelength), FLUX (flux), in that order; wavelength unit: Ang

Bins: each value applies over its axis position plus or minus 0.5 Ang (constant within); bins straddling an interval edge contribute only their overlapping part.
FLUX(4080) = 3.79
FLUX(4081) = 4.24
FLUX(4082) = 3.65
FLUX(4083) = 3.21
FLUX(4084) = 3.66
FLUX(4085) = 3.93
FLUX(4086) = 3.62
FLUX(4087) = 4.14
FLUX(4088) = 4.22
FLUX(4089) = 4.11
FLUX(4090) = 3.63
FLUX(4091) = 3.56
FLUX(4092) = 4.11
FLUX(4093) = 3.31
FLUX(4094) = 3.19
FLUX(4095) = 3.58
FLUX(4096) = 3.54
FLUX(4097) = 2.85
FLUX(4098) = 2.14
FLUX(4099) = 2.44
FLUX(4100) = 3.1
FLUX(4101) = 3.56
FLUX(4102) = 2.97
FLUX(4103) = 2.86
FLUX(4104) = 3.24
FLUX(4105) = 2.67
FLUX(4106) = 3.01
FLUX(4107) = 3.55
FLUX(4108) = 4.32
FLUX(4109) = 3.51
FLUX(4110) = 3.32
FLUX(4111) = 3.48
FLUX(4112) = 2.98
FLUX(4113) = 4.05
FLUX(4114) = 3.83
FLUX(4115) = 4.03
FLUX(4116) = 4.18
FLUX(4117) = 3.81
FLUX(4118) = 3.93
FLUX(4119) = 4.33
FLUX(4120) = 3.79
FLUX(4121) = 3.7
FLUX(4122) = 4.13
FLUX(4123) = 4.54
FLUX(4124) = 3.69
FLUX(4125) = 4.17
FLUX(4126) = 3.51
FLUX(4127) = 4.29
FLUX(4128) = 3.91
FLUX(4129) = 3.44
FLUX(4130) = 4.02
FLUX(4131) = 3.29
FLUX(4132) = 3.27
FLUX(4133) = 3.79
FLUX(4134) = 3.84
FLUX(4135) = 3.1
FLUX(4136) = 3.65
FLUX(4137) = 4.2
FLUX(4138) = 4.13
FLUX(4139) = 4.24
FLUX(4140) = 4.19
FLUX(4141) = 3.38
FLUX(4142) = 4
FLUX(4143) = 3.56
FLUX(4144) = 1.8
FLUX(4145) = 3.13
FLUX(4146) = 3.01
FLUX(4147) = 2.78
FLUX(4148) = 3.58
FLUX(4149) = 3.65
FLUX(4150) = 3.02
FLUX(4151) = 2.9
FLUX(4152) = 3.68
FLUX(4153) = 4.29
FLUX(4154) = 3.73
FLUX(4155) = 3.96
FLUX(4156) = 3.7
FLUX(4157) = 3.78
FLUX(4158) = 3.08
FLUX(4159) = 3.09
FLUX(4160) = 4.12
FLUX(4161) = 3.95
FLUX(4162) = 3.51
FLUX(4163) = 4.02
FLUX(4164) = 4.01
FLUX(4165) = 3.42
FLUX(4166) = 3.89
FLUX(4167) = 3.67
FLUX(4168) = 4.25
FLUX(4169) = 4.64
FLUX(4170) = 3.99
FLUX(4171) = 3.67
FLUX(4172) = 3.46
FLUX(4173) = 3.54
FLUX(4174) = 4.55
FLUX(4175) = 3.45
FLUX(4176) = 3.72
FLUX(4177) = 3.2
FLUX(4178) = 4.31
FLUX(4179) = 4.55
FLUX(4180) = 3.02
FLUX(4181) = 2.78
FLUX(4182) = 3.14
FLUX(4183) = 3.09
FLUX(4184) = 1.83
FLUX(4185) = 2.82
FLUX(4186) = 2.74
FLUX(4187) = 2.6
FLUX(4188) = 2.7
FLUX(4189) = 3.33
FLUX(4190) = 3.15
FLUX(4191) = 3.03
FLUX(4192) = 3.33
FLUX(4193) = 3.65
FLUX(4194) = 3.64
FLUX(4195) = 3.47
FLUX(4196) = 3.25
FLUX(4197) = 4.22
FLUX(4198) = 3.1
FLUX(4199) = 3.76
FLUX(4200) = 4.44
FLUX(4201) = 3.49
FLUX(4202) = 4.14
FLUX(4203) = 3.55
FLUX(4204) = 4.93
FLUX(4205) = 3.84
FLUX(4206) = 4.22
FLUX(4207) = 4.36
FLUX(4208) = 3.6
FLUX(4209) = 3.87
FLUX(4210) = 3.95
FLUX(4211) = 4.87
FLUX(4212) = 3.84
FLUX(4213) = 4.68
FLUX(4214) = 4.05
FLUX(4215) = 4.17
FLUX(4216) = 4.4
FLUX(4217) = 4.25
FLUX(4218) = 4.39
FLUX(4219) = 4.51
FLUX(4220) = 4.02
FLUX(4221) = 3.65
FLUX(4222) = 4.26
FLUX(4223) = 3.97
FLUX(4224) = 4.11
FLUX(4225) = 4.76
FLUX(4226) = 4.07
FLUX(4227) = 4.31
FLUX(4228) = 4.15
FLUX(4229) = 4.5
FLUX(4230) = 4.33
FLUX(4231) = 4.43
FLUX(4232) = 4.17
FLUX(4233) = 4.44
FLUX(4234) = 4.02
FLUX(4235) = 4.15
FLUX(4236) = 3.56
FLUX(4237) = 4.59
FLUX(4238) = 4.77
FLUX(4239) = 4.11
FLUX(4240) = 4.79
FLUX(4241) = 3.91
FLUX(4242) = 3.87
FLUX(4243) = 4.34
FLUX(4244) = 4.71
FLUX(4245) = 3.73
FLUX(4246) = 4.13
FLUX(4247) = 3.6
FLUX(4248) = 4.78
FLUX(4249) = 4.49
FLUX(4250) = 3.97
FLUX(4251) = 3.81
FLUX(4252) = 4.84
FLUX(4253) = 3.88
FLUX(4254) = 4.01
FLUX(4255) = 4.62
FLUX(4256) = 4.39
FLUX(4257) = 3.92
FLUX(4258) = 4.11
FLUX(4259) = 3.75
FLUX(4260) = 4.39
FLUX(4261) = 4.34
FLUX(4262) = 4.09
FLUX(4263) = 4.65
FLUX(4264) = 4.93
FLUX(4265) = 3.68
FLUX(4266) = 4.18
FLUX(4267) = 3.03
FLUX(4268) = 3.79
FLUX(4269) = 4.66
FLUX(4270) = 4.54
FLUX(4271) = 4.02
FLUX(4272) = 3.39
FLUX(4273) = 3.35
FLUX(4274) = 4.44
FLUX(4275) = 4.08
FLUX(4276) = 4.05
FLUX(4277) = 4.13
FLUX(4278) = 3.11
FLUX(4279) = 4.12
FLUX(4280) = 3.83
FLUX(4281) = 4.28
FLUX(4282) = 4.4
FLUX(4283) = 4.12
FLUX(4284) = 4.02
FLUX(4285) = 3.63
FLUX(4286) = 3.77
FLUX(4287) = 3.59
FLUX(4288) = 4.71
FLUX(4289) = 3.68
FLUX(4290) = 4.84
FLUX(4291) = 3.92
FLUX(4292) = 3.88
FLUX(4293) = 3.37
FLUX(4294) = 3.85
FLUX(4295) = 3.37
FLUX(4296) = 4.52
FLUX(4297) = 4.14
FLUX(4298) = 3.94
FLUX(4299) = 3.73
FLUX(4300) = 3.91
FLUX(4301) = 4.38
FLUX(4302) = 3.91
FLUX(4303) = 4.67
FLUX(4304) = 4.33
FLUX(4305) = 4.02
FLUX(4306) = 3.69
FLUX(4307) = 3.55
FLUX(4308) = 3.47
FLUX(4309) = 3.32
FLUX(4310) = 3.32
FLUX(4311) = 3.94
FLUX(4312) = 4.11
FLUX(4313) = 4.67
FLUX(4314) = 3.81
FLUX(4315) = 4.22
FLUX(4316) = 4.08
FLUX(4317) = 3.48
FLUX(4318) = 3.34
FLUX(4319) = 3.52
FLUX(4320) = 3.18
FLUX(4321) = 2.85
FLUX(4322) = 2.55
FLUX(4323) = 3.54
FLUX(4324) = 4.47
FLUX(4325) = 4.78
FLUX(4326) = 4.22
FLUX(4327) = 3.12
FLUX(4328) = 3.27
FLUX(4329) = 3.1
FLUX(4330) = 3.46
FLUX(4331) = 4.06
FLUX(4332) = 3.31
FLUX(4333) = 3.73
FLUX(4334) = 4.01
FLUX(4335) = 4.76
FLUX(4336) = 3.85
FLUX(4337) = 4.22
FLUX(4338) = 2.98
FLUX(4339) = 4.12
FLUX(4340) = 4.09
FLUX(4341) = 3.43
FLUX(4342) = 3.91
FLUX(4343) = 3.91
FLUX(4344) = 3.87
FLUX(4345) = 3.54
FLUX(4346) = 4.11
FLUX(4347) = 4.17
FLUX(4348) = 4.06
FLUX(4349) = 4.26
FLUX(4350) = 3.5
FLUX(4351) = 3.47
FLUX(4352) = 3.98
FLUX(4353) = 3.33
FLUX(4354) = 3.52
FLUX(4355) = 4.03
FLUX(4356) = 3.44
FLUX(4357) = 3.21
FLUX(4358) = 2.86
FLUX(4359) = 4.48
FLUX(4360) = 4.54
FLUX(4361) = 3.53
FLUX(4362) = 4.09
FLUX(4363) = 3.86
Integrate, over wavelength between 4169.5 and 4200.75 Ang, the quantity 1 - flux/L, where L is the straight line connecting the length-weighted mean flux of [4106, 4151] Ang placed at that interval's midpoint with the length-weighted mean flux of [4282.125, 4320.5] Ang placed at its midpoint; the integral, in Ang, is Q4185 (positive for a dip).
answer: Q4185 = 2.8 Ang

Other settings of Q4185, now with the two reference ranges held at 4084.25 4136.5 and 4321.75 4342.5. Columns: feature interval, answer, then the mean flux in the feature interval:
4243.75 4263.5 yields -2.61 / 4.2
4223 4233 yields -1.65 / 4.3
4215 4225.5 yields -1.54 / 4.23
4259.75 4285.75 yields -2.19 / 4.04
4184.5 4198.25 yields 1.67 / 3.22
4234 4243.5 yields -1.33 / 4.22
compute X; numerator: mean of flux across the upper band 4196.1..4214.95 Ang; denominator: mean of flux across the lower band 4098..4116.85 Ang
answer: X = 1.2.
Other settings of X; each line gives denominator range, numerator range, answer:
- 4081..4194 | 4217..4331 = 1.13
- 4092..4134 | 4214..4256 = 1.19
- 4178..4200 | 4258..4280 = 1.24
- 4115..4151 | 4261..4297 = 1.09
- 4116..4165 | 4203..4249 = 1.15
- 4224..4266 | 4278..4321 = 0.92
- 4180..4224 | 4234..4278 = 1.12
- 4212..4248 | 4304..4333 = 0.87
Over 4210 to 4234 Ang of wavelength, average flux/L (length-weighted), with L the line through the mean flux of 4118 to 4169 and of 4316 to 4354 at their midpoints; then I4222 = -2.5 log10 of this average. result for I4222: -0.15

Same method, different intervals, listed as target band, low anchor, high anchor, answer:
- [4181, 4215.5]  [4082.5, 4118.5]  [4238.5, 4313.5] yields 0.060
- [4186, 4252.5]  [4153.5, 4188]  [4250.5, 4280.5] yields -0.055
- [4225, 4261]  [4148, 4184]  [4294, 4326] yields -0.129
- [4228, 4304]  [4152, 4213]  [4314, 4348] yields -0.112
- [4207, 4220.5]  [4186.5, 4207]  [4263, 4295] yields -0.143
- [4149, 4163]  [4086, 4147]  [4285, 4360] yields 0.003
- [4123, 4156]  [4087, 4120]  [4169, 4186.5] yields -0.045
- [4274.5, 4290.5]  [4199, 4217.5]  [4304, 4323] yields -0.067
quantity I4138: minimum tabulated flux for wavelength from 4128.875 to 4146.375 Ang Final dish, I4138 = 1.8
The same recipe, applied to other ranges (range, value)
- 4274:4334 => 2.55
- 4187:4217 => 2.6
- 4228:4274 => 3.03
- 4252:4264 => 3.75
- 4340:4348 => 3.43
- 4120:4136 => 3.1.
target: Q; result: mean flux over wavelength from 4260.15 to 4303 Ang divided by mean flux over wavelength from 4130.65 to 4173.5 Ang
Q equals 1.11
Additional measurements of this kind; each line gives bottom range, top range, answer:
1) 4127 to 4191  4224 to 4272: 1.19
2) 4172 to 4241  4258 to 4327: 1.02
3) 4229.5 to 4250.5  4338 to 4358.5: 0.88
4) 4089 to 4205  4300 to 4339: 1.06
